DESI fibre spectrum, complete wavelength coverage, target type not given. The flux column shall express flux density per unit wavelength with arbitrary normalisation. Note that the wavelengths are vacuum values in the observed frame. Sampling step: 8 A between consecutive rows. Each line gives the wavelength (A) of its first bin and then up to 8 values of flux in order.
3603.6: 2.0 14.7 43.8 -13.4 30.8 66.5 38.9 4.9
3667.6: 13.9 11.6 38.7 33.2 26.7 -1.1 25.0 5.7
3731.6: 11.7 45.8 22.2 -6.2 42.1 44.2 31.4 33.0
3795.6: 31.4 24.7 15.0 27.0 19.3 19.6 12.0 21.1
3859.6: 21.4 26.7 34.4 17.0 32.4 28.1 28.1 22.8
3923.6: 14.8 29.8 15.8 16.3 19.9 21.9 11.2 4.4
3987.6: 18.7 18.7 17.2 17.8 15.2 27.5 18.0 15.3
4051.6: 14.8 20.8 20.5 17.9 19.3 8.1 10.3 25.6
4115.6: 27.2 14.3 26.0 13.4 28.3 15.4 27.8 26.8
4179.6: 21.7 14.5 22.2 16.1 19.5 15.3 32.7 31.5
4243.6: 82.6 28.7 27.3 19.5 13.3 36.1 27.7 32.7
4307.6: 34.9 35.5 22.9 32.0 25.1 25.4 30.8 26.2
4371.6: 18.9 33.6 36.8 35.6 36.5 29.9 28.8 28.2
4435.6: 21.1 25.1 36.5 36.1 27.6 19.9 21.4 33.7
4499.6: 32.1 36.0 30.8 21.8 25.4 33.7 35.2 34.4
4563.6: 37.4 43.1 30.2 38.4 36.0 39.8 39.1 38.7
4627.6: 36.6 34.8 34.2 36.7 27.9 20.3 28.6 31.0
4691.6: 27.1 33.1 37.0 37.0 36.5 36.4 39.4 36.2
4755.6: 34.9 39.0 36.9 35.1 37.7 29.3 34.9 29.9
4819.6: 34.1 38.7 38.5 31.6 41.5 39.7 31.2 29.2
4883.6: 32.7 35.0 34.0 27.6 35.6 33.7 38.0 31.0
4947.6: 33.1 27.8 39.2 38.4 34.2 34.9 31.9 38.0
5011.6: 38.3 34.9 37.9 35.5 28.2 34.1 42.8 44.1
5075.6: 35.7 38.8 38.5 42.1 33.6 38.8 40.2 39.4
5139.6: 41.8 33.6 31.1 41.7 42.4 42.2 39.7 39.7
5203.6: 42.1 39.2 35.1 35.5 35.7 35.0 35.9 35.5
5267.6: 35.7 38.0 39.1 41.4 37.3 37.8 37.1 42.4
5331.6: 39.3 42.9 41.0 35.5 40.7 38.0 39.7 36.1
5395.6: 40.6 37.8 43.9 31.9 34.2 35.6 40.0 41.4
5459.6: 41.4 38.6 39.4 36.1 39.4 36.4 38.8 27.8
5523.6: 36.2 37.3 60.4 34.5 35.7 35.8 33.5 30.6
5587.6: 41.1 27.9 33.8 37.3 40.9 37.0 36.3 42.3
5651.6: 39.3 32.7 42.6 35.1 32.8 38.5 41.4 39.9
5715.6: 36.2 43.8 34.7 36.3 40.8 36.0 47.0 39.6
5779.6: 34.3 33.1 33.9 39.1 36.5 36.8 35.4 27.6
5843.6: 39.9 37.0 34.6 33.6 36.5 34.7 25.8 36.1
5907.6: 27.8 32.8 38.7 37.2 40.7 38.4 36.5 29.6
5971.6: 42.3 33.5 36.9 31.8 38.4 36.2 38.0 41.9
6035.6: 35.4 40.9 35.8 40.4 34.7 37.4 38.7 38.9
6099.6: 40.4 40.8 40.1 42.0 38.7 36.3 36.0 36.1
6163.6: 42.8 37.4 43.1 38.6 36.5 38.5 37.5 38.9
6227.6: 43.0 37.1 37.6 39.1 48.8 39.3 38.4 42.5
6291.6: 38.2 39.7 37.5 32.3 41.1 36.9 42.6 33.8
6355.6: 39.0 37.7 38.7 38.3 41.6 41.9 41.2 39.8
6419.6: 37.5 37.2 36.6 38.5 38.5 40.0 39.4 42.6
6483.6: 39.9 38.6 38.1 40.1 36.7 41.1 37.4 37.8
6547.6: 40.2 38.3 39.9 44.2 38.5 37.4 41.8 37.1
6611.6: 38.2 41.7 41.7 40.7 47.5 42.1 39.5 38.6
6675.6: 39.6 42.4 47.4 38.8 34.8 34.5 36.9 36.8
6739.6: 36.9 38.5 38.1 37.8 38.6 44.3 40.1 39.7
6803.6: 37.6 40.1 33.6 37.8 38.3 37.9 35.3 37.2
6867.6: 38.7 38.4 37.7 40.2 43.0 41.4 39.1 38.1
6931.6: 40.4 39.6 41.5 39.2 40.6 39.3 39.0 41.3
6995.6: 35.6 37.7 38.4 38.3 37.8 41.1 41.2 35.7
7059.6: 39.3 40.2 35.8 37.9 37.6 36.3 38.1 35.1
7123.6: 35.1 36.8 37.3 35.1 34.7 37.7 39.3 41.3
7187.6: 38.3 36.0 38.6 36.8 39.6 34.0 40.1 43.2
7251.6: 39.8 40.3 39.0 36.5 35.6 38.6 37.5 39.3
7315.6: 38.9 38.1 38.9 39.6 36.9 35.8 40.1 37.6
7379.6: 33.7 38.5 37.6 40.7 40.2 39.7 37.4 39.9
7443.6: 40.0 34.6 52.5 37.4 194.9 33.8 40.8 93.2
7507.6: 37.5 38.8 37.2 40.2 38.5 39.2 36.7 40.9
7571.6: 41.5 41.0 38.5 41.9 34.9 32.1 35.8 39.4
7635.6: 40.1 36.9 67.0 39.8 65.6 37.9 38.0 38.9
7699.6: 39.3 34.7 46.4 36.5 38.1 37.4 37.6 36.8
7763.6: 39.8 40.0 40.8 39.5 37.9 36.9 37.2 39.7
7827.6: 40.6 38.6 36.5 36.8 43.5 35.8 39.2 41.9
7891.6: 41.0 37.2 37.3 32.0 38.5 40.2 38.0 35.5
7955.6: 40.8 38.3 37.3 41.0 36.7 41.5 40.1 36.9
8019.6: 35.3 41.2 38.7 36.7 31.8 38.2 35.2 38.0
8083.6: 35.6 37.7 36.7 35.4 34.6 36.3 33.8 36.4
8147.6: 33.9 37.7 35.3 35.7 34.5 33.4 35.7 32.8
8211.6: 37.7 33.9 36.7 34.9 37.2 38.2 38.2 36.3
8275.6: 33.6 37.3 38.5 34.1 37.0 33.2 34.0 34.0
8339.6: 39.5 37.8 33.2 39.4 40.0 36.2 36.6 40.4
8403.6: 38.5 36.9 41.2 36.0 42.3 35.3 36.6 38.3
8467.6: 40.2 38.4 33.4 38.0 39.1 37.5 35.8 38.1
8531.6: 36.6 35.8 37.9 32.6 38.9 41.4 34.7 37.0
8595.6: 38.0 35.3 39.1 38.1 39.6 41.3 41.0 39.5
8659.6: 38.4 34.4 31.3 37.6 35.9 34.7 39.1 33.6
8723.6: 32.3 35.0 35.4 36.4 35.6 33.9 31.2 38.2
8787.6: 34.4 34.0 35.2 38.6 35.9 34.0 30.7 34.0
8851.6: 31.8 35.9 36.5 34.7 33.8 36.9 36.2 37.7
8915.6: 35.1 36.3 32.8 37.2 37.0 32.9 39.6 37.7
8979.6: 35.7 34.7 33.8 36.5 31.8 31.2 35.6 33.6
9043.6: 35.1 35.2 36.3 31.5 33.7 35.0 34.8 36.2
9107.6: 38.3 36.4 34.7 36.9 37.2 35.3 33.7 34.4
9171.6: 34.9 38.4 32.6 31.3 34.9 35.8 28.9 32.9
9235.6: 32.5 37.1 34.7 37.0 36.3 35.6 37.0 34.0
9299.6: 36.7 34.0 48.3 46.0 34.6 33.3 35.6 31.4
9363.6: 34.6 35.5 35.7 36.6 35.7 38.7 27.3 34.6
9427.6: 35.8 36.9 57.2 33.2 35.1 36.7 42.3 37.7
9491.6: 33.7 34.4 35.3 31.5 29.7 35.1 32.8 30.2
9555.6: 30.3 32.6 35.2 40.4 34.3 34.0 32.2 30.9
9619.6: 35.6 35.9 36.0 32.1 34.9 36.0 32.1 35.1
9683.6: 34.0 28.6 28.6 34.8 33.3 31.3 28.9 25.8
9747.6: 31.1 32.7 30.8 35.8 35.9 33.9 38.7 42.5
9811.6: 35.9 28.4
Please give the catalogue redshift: 0.14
